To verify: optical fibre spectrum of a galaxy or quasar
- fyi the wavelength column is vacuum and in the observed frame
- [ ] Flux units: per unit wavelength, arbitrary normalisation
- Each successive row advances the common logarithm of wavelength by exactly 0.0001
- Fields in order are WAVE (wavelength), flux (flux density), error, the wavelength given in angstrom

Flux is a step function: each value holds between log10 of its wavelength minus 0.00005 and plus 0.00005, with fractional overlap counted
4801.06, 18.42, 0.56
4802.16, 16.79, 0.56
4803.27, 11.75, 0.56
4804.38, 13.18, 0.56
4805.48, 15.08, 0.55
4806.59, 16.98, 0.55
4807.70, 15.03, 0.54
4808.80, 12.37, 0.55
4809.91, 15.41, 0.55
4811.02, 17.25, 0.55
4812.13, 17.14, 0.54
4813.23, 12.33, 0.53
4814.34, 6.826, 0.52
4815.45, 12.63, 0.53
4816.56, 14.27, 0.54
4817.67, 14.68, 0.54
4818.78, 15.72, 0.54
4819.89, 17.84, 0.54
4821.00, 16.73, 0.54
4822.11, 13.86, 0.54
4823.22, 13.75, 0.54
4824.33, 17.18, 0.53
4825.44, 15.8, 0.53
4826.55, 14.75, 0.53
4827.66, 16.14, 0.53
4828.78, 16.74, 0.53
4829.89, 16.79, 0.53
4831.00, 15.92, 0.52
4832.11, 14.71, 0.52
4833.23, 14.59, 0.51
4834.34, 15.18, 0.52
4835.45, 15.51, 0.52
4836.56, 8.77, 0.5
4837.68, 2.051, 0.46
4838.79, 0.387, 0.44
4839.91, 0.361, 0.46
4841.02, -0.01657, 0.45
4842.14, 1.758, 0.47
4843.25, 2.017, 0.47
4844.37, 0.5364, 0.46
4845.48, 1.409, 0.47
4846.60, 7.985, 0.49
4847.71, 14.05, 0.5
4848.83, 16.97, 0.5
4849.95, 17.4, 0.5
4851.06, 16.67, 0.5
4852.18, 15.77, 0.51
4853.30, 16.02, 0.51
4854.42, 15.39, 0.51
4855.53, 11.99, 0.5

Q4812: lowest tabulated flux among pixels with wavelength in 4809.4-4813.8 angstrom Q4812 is 12.33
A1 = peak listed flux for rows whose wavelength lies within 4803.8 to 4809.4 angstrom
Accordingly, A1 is 16.98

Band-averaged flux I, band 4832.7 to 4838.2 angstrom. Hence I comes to 11.3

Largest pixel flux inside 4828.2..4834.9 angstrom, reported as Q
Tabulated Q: 16.79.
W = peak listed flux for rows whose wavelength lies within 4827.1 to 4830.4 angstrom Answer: 16.79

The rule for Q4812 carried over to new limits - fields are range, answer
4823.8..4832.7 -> 14.71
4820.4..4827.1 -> 13.75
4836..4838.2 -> 2.051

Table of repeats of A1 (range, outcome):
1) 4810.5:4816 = 17.25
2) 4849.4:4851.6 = 17.4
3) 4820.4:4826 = 17.18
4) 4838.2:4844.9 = 2.017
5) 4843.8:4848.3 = 14.05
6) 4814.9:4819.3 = 15.72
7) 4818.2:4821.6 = 17.84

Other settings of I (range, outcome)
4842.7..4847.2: 3.11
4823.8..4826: 16.5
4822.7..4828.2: 15.5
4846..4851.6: 14.5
